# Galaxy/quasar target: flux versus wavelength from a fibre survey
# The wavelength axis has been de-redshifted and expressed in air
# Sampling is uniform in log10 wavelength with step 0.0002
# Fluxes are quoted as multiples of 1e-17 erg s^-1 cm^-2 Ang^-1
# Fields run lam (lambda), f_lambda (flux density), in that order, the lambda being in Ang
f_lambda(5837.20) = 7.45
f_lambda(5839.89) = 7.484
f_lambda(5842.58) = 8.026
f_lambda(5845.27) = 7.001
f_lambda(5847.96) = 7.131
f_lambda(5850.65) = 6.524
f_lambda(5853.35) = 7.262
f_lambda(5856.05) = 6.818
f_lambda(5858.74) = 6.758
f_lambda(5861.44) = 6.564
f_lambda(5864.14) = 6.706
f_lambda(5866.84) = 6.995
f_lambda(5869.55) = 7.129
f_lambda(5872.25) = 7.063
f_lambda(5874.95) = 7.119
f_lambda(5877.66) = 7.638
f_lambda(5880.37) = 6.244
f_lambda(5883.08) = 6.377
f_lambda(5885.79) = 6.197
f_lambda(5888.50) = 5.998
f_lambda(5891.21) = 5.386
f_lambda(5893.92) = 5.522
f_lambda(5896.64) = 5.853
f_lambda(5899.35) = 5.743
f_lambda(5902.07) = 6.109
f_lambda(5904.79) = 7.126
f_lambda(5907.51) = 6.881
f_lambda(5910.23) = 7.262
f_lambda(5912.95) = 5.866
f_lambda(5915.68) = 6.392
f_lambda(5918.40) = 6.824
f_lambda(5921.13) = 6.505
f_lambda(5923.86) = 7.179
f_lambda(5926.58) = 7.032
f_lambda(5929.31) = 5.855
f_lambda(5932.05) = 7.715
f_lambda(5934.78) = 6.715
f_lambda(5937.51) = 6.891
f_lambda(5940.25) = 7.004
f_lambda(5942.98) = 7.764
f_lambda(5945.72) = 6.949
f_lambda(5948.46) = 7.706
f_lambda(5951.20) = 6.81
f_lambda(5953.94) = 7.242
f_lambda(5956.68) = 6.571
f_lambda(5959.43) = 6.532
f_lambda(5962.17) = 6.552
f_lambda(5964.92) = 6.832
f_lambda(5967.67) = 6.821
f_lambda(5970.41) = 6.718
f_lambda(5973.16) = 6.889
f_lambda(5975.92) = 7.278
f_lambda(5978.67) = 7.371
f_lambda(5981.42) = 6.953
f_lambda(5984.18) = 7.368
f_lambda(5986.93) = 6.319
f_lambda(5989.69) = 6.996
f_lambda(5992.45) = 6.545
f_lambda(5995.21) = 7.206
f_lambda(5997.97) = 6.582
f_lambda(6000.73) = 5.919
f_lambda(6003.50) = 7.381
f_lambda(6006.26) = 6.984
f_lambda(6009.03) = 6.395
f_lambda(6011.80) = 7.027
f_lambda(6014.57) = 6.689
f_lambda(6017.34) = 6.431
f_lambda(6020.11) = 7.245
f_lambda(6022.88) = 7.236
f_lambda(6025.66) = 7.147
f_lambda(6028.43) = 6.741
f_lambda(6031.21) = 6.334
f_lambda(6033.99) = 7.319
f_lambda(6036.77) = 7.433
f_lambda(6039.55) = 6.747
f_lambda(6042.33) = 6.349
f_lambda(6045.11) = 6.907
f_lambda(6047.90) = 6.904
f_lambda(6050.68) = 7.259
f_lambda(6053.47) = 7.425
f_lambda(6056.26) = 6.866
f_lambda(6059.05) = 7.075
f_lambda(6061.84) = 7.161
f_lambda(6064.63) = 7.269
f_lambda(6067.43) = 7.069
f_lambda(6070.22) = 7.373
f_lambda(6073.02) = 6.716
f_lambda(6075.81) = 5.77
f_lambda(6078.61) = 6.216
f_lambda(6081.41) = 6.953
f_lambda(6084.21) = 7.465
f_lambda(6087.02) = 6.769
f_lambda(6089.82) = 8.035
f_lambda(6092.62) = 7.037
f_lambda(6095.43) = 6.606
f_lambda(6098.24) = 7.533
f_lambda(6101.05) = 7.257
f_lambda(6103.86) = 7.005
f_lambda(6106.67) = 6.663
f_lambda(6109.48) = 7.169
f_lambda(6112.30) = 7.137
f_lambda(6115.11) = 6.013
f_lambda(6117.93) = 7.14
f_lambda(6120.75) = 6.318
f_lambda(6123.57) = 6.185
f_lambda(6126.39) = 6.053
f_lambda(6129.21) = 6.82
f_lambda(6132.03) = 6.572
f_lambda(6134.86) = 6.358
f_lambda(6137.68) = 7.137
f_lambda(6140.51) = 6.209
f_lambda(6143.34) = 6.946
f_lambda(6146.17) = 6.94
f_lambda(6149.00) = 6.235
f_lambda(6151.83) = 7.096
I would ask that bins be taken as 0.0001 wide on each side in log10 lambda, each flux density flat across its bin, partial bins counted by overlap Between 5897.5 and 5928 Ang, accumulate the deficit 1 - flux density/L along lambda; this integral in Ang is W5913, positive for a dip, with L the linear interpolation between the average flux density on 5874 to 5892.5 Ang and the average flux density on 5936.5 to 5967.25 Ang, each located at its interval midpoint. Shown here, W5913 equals 0.2 Ang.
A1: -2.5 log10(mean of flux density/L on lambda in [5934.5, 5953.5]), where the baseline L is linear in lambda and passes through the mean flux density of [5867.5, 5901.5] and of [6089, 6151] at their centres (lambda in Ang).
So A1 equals -0.11 mag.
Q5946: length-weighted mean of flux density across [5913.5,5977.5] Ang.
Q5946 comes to 6.89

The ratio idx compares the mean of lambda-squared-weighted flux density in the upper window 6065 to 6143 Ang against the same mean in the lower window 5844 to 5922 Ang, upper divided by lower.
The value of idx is 1.1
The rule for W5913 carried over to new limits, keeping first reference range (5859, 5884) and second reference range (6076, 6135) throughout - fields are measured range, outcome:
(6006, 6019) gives 0.3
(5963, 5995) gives -0.4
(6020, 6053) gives -0.7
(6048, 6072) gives -1.2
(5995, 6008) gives 0.1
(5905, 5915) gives 0.2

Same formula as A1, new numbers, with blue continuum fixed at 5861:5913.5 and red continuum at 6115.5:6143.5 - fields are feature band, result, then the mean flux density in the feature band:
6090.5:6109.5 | -0.09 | 7.07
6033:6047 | -0.07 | 6.94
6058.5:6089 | -0.06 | 6.91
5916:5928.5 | -0.05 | 6.8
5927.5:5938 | -0.05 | 6.79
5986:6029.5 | -0.05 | 6.81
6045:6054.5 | -0.10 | 7.14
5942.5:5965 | -0.07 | 6.97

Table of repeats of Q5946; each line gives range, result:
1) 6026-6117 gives 6.96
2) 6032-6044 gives 6.93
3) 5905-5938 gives 6.77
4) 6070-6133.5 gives 6.81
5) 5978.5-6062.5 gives 6.9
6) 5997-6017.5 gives 6.69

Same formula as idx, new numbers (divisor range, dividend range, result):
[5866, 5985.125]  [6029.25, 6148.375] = 1.07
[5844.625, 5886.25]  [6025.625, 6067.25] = 1.08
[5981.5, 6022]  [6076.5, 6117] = 1.06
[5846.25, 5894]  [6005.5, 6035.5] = 1.08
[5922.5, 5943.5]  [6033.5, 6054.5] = 1.04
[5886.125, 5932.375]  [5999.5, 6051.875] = 1.12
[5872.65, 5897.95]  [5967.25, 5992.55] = 1.14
